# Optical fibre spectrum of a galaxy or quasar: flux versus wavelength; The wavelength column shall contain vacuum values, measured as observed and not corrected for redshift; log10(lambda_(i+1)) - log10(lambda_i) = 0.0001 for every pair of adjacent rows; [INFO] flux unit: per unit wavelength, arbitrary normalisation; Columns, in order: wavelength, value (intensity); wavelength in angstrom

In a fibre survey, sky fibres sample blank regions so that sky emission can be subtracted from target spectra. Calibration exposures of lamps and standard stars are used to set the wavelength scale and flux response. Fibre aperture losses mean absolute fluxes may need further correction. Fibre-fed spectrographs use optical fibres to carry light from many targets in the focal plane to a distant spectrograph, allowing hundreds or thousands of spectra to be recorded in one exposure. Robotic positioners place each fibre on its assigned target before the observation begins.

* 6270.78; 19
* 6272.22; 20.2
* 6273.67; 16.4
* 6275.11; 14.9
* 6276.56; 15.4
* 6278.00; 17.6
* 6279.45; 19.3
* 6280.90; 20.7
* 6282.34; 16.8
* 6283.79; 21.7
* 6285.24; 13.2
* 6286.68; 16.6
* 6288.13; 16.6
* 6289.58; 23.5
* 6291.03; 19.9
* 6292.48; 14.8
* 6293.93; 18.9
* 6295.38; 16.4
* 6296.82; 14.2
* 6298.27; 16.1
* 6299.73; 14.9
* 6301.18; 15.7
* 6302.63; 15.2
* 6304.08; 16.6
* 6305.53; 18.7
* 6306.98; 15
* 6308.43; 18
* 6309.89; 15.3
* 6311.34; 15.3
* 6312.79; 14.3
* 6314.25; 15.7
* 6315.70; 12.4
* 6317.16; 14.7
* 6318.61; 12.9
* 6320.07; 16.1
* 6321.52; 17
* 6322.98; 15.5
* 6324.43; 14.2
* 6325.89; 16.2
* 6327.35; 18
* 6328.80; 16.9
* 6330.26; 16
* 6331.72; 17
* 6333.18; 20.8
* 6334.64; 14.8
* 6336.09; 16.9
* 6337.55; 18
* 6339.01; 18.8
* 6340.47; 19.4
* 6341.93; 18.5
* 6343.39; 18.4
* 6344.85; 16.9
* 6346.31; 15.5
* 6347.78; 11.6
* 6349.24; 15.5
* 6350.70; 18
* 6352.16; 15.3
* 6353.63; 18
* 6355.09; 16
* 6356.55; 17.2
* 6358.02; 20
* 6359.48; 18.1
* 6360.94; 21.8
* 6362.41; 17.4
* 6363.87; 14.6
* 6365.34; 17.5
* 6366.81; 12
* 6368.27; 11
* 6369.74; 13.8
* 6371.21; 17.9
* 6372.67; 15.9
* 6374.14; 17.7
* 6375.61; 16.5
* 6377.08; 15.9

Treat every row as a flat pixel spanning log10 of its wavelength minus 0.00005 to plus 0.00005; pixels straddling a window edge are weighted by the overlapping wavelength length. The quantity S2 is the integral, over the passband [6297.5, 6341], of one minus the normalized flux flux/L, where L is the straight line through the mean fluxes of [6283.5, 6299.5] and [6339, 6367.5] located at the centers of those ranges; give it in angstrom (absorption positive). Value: 2.4 angstrom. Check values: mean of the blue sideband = 17.2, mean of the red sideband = 17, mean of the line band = 16.2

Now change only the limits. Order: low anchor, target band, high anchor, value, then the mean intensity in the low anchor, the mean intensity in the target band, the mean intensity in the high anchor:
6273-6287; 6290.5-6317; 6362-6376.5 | 1.39 angstrom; 17.3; 15.9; 15.4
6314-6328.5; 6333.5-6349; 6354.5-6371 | -1.11 angstrom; 15.3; 16.9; 16.4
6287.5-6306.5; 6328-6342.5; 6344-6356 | -1.34 angstrom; 17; 17.7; 15.9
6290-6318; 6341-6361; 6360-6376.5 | -1.32 angstrom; 16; 17.1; 16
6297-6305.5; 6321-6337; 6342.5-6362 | -0.13 angstrom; 15.8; 16.7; 17.1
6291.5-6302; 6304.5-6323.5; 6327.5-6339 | 1.29 angstrom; 15.9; 15.5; 17.3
